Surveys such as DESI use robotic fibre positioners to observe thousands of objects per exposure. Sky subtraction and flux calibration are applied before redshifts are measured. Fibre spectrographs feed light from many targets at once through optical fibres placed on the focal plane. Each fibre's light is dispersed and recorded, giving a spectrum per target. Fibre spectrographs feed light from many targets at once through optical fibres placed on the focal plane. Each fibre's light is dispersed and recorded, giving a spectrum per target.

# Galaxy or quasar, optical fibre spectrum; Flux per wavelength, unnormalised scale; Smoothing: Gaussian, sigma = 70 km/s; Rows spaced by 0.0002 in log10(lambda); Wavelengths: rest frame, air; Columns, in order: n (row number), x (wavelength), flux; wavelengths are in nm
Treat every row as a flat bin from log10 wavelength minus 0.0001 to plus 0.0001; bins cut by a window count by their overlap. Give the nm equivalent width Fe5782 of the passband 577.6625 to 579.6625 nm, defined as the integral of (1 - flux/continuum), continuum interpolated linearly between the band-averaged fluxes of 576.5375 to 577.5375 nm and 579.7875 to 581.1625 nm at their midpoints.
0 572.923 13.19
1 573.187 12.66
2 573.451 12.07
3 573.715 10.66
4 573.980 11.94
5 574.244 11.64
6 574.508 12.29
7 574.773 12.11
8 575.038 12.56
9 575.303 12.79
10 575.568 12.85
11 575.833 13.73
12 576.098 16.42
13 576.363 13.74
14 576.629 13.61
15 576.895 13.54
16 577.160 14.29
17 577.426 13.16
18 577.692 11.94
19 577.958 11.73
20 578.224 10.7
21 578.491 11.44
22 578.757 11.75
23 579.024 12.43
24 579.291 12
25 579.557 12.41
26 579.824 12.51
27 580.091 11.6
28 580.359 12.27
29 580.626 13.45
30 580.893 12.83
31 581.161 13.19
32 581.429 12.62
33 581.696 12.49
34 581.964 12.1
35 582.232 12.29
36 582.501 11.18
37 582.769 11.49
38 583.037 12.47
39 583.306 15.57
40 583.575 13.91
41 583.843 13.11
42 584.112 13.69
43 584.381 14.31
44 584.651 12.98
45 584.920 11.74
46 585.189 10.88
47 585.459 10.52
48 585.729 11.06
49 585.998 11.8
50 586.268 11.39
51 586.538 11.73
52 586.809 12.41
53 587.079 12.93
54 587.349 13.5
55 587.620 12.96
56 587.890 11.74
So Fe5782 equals 0.208 nm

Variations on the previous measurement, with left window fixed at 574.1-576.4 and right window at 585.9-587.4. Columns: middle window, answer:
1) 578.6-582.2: 0.081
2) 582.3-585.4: -0.082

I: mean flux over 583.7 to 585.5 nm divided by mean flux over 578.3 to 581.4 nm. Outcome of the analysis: 1.02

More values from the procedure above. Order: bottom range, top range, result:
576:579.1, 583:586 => 0.99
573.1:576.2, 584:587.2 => 0.96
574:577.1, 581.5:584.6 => 0.98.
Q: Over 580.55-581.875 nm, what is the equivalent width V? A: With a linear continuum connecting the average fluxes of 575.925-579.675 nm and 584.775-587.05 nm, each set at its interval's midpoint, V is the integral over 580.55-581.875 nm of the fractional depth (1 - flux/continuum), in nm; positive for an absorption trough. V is -0.06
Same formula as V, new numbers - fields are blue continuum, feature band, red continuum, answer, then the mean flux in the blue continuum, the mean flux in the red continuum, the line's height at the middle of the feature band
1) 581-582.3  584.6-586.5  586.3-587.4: 0.16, 12.6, 12.5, 12.5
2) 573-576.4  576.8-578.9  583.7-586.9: 0.04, 12.7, 12.1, 12.5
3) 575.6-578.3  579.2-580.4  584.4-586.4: 0.06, 13.3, 11.6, 12.8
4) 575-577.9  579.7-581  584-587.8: 0.05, 13.5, 12.3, 13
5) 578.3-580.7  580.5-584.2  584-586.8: -0.24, 12.1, 12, 12.1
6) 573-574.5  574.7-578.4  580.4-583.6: -0.28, 11.9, 12.7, 12.2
